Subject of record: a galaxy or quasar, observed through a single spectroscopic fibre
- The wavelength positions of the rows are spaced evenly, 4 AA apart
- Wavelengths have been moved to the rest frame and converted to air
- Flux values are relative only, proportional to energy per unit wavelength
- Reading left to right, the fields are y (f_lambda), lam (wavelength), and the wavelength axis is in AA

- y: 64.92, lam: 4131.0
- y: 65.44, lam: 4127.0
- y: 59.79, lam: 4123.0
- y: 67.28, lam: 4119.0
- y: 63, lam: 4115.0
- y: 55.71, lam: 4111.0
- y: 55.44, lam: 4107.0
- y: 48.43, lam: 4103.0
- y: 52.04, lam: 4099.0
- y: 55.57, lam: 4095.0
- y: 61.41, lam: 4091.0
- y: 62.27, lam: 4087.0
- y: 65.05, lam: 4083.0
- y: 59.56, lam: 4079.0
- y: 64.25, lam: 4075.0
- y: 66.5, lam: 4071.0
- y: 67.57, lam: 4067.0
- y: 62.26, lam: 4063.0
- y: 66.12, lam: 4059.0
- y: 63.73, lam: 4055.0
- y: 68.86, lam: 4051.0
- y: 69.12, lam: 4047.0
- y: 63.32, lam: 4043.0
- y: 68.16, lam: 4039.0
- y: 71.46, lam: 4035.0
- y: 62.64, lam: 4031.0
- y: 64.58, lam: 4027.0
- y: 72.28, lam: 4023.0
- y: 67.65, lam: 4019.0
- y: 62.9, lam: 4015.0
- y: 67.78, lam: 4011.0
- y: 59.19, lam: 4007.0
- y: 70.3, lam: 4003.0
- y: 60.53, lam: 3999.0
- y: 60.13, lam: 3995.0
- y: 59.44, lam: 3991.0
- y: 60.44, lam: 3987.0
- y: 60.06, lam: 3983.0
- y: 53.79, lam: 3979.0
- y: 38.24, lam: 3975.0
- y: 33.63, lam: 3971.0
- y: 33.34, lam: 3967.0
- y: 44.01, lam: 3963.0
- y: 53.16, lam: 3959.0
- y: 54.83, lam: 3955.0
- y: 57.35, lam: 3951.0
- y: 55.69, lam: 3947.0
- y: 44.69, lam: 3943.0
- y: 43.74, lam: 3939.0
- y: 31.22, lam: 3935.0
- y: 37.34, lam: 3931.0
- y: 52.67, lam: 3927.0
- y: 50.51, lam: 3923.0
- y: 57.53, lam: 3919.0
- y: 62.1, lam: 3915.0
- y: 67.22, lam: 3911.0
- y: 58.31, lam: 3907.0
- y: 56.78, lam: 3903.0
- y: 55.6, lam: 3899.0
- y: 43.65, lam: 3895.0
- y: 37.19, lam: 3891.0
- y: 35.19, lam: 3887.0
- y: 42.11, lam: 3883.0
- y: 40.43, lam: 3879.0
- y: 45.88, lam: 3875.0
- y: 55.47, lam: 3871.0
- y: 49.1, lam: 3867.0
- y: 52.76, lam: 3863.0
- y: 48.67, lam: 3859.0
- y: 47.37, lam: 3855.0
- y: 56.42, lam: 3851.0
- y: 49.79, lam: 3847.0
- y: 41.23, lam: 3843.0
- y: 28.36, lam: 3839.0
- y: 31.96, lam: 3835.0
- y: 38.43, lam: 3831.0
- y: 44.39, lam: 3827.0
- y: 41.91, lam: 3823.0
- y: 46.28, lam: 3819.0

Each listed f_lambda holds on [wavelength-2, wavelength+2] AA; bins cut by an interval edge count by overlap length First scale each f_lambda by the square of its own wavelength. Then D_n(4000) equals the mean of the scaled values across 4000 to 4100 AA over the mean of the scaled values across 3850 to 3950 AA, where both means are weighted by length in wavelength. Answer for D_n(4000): 1.42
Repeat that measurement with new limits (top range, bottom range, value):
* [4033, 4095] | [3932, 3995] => 1.41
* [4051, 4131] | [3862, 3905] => 1.46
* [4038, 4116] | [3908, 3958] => 1.29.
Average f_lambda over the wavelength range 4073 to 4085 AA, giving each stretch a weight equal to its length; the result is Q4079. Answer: 63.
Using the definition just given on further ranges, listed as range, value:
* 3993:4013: 63.6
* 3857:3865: 50.7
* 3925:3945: 41.9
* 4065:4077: 66.1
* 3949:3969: 48.5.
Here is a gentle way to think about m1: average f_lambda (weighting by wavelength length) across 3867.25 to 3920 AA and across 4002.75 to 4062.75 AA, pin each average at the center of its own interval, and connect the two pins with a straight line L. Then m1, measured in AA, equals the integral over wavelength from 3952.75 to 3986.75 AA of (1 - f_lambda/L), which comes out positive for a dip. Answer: 6.9 AA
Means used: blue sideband 50.4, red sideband 66.3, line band 47.2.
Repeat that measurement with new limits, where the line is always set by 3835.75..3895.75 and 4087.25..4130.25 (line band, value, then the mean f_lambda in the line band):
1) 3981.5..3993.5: -1.9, 60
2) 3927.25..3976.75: 5.3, 44.3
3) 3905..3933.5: -4.2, 54.7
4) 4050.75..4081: -4.5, 64.6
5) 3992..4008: -3.1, 62.6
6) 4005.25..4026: -4.9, 66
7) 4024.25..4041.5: -4.0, 66.9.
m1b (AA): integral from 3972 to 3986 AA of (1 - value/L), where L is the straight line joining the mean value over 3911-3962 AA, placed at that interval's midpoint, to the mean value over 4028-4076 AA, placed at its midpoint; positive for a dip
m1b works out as 1.6 AA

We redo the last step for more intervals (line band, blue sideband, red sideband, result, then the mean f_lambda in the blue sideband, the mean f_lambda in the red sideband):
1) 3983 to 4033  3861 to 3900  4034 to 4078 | -2.71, 45.5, 66.2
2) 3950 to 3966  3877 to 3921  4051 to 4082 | 1.33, 50.6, 64.6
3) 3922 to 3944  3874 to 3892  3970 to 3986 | 0.62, 40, 48.1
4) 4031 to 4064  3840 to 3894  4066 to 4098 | -3.81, 45.9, 62.3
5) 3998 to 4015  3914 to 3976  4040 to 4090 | -2.56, 46.8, 64.9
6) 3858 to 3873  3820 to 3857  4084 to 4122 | -2.65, 42.3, 58.1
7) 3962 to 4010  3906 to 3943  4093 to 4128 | -0.12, 50.6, 57.9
